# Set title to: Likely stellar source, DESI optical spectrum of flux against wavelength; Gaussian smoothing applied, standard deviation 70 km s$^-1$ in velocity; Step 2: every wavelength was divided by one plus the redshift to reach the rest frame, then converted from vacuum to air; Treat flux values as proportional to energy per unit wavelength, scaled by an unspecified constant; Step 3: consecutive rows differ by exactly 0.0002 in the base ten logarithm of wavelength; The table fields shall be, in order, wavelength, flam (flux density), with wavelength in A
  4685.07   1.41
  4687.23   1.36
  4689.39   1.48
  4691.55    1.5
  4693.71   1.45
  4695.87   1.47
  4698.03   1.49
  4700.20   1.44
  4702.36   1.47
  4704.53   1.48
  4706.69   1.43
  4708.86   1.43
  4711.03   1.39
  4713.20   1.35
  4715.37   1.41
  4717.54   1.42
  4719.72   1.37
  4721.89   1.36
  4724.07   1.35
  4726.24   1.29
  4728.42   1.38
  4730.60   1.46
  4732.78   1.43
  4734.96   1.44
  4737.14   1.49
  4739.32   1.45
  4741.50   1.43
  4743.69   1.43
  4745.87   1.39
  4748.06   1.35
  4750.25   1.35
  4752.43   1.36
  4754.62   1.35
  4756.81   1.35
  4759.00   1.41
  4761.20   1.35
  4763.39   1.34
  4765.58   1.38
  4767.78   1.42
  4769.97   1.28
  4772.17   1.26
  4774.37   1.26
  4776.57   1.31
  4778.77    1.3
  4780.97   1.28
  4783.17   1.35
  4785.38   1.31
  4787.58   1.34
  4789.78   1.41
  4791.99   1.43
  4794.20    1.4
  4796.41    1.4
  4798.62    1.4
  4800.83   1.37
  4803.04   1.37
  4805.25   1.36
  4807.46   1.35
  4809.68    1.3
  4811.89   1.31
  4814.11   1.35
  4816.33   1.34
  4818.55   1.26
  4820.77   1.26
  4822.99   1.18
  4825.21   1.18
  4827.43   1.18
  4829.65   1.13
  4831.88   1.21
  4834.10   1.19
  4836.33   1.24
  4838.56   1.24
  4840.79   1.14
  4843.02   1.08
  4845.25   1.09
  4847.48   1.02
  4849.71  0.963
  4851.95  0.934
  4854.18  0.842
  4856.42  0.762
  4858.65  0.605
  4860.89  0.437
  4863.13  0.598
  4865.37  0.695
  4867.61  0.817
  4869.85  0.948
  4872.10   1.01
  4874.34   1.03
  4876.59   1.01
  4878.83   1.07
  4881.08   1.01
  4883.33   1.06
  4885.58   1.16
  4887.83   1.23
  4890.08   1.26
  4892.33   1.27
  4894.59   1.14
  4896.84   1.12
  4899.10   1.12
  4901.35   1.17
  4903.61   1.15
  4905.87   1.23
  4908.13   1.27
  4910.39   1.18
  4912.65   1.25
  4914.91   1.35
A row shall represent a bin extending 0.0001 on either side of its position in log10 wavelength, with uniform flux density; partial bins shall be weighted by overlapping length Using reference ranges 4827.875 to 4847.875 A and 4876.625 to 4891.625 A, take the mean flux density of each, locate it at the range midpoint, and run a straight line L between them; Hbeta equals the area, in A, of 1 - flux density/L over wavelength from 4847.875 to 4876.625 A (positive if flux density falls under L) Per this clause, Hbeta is 8.1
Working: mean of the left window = 1.15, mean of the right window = 1.13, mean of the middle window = 0.817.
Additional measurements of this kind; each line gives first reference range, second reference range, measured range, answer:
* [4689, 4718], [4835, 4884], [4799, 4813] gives -3.0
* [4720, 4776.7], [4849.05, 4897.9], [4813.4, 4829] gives -1.6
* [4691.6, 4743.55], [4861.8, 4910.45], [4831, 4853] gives 0.9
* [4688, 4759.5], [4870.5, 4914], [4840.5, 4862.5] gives 6.2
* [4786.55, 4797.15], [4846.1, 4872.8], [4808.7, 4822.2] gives -1.3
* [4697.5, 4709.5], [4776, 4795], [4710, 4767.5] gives 0.9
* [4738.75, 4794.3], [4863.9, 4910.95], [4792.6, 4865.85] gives 5.6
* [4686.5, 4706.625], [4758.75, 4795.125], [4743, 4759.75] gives 0.1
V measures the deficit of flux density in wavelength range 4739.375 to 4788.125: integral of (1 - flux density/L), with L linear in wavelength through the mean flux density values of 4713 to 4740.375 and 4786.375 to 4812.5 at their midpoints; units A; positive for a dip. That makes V 1.4 A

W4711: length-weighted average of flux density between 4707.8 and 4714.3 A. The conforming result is 1.39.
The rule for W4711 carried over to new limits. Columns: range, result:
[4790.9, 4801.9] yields 1.4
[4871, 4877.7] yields 1.02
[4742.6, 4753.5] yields 1.38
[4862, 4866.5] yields 0.647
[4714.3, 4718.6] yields 1.42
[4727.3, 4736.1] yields 1.43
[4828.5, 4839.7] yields 1.2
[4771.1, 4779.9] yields 1.28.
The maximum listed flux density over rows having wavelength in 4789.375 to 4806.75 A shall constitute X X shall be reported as 1.43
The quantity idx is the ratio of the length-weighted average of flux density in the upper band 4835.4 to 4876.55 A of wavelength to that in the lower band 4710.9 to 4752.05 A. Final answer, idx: 0.7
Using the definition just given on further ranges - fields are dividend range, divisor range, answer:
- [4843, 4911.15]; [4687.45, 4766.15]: 0.72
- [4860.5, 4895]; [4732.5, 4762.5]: 0.71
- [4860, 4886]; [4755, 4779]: 0.68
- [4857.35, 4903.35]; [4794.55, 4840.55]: 0.77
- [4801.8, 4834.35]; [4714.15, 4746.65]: 0.90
